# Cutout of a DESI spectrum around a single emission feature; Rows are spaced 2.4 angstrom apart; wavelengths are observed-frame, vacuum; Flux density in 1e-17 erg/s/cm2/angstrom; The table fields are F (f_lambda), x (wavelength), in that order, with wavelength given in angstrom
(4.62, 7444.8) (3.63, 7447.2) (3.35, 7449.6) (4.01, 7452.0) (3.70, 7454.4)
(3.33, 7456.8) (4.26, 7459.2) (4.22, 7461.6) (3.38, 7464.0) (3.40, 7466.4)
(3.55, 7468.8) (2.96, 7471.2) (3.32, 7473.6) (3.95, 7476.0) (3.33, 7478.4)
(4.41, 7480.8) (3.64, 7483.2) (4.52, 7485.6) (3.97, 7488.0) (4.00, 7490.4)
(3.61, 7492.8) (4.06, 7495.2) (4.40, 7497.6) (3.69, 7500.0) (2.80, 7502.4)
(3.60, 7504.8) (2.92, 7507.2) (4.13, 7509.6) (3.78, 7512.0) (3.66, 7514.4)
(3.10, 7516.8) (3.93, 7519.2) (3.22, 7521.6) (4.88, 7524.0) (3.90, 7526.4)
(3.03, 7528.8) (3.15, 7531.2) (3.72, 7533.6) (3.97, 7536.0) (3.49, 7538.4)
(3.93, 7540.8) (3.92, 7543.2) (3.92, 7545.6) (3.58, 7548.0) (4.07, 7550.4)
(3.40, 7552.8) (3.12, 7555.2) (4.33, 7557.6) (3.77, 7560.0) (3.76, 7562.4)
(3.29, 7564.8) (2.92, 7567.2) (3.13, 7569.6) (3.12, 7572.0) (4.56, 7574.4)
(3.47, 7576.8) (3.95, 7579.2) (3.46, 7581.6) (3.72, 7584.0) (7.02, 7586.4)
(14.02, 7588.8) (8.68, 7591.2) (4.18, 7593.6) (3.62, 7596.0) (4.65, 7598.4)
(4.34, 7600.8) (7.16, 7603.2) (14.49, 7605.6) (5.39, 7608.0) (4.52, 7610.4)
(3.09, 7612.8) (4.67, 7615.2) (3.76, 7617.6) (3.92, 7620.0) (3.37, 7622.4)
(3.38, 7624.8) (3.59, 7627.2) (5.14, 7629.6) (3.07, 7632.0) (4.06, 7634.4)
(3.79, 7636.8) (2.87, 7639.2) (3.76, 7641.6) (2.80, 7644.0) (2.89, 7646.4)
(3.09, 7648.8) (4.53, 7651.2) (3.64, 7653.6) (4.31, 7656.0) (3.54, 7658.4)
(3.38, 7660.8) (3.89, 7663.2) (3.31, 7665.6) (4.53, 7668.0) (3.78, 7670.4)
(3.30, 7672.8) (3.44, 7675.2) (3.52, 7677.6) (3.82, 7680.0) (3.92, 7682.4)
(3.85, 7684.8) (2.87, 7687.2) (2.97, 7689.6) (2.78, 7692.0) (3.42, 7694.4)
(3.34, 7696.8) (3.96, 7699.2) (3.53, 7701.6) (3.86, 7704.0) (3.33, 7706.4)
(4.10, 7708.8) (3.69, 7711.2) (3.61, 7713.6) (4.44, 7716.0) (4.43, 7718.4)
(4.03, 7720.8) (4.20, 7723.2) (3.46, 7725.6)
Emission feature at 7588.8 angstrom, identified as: [S II] 6716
